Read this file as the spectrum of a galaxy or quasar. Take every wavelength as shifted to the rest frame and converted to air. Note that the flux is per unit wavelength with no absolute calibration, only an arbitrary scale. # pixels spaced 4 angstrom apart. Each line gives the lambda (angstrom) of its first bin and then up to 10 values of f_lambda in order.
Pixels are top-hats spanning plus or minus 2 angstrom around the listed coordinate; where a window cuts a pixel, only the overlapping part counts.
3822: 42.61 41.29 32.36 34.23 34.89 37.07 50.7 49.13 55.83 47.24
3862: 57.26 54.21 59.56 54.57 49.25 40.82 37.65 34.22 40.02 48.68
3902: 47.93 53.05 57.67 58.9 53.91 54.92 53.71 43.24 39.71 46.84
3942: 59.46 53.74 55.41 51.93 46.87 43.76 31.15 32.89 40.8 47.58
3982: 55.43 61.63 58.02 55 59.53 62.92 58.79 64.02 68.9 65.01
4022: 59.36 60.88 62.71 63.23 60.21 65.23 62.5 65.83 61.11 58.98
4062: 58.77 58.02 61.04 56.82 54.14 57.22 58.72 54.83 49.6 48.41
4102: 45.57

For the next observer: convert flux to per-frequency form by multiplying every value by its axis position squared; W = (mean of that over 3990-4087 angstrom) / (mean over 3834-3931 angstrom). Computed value 1.3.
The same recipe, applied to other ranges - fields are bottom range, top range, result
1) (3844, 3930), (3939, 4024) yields 1.12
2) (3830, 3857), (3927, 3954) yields 1.22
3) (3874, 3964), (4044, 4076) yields 1.33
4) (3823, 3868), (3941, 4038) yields 1.32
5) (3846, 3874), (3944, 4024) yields 1.07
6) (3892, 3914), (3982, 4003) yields 1.22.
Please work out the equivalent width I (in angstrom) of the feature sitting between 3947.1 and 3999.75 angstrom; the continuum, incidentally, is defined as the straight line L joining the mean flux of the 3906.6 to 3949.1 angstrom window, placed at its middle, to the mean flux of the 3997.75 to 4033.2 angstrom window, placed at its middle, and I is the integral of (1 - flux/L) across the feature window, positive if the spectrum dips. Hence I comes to 7.7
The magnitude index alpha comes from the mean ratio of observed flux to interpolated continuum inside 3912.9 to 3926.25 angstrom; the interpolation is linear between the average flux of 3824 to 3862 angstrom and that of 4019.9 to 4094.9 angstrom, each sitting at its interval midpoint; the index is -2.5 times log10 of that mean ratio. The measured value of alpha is -0.13 mag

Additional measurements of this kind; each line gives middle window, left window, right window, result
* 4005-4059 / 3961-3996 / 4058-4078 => -0.17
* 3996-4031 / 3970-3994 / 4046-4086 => -0.15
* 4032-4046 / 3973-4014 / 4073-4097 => -0.12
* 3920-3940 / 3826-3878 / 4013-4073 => 0.12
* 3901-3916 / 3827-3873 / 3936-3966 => -0.13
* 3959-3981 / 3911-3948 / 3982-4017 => 0.38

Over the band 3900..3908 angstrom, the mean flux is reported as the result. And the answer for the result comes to 50.5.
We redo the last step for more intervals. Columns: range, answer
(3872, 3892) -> 43.3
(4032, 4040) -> 61.7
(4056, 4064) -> 58.9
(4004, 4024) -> 63.2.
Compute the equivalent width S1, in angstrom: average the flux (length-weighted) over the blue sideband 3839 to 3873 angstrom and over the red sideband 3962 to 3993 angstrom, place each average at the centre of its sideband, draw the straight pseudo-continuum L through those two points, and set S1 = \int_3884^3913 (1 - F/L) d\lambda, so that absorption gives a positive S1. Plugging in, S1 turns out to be 2.0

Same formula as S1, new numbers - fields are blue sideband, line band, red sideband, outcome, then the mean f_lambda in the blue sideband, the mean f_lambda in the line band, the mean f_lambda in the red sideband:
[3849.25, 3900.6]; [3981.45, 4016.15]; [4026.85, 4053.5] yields -0.8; 48.3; 60.7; 63.1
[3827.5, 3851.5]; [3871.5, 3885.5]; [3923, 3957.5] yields -1.2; 39.6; 47.5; 50.5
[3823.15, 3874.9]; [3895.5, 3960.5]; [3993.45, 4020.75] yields 3.4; 46.6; 51.5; 62.3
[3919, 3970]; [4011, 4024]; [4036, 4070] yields -1.7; 47.9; 64.4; 61.3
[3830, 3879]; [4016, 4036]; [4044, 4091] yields -1.9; 48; 62.2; 59.1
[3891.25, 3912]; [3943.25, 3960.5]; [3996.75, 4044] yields 0.8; 48.9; 52.1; 62.6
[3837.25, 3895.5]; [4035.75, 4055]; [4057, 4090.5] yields -2.3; 47.1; 63.1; 57.7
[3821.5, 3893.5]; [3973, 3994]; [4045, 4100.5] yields -0.5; 45.1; 53.5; 57.4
